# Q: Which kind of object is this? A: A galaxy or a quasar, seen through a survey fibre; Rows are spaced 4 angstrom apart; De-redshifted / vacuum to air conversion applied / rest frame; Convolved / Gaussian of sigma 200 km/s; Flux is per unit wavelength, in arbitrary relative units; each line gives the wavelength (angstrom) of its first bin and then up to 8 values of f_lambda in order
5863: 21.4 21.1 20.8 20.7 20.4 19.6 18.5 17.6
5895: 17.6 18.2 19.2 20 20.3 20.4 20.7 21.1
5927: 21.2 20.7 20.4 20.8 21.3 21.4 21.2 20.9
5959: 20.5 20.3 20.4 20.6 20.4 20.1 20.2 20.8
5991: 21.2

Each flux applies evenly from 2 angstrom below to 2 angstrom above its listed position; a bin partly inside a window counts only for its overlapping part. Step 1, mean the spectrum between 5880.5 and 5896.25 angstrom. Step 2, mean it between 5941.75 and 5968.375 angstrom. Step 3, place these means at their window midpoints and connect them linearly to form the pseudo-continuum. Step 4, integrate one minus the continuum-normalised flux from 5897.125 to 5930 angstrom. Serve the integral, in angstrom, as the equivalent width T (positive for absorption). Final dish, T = -1.4 angstrom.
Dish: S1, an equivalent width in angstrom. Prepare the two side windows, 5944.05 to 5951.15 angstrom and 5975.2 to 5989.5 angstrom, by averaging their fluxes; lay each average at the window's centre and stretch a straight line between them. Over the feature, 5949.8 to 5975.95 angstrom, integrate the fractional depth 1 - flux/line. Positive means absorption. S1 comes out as 0.4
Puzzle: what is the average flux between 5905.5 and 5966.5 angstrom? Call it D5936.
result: 20.7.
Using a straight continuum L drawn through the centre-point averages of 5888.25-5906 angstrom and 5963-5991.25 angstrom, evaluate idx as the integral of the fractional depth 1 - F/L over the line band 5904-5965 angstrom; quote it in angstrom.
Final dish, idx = -4.5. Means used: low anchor 18.3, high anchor 20.5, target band 20.7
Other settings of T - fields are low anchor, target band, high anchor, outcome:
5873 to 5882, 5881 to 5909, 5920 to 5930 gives 2.71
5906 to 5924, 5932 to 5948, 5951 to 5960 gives -0.18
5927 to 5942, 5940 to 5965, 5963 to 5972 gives -0.41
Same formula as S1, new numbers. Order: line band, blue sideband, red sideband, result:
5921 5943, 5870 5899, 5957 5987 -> -1.2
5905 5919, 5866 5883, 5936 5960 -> 0.3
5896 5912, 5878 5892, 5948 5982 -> 0.1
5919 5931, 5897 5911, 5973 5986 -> -0.9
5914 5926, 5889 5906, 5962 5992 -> -1.2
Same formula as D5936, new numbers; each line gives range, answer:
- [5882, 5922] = 19.2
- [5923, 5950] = 21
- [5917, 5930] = 21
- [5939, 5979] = 20.7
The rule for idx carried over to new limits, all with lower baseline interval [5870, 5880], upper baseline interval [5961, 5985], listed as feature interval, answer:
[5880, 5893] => 1.2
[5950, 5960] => -0.2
